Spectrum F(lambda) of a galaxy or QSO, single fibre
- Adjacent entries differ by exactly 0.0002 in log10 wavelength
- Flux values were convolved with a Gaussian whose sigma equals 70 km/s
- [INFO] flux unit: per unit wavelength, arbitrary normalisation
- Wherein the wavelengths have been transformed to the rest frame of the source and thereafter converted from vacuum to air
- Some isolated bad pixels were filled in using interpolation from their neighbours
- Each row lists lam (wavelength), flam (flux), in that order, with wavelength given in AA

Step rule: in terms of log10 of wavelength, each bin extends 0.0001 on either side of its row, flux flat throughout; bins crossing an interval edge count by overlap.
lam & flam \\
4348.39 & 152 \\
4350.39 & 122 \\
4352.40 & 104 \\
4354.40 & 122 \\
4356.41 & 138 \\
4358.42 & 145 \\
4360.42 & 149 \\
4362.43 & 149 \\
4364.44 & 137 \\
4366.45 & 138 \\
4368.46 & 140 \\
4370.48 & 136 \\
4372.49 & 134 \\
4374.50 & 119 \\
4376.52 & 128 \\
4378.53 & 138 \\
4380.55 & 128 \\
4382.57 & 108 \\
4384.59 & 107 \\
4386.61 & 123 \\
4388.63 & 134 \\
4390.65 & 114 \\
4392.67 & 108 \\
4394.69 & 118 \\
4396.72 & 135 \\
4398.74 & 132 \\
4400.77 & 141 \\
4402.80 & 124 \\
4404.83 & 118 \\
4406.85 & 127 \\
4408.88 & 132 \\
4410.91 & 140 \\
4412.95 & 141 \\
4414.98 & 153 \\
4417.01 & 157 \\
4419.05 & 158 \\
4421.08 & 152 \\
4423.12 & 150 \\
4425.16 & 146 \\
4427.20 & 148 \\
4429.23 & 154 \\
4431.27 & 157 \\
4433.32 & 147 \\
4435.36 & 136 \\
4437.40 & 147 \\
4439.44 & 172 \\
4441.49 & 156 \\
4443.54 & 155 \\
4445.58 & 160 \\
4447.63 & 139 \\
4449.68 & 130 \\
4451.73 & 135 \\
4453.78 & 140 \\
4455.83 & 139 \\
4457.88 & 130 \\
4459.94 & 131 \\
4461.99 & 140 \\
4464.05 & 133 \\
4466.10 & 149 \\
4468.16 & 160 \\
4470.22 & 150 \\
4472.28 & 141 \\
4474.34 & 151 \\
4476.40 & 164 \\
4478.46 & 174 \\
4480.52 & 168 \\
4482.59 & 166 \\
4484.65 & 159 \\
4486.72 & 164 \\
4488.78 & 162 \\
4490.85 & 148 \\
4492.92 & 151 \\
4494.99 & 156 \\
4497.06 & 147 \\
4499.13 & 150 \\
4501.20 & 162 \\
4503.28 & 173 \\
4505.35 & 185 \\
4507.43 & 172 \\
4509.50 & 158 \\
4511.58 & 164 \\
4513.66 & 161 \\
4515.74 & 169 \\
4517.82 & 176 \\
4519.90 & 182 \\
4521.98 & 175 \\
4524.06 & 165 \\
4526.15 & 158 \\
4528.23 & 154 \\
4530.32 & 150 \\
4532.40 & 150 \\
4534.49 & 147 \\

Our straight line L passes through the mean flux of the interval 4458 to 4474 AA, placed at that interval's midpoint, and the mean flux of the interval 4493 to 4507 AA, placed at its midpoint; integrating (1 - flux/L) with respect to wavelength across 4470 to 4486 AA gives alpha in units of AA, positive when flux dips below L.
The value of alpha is -1.1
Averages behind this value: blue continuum 143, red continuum 162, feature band 160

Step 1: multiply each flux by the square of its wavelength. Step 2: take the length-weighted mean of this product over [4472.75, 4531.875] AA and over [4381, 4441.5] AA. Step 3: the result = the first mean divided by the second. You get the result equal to 1.2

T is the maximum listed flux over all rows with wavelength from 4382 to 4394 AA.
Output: 134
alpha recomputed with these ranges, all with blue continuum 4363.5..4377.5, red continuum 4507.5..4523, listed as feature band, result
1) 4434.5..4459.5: 1.25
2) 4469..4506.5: 0.70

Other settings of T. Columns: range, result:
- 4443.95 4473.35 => 160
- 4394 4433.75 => 158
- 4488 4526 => 185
